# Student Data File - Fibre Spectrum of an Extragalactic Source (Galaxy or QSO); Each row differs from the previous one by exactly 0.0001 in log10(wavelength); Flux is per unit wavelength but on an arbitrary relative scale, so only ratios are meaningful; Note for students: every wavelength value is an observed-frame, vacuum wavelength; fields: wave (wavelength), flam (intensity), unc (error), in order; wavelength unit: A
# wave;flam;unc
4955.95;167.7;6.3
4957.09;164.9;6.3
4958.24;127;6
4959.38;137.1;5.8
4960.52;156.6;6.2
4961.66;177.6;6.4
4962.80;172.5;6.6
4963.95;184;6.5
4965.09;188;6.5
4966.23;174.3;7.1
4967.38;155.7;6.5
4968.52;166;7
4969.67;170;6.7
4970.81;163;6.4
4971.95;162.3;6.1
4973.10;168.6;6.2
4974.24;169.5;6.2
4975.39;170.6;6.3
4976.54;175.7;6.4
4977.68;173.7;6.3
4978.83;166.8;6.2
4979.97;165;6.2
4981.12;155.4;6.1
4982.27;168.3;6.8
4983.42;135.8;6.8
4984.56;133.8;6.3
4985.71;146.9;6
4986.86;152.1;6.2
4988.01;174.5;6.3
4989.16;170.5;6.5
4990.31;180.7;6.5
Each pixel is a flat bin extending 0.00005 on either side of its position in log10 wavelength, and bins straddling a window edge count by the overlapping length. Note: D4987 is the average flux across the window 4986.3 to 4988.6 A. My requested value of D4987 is 163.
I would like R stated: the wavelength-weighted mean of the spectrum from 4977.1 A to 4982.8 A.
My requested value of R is 166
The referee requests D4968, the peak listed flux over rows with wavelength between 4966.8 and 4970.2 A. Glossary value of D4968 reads 170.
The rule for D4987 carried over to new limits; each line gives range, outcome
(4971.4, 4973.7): 166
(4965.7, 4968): 165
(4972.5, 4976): 169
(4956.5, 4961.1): 147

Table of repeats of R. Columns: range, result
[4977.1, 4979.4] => 171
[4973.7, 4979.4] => 171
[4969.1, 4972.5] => 166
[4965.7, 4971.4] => 166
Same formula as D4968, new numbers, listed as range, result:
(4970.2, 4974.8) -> 169.5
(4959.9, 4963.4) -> 177.6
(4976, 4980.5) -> 175.7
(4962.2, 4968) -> 188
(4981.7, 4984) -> 168.3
